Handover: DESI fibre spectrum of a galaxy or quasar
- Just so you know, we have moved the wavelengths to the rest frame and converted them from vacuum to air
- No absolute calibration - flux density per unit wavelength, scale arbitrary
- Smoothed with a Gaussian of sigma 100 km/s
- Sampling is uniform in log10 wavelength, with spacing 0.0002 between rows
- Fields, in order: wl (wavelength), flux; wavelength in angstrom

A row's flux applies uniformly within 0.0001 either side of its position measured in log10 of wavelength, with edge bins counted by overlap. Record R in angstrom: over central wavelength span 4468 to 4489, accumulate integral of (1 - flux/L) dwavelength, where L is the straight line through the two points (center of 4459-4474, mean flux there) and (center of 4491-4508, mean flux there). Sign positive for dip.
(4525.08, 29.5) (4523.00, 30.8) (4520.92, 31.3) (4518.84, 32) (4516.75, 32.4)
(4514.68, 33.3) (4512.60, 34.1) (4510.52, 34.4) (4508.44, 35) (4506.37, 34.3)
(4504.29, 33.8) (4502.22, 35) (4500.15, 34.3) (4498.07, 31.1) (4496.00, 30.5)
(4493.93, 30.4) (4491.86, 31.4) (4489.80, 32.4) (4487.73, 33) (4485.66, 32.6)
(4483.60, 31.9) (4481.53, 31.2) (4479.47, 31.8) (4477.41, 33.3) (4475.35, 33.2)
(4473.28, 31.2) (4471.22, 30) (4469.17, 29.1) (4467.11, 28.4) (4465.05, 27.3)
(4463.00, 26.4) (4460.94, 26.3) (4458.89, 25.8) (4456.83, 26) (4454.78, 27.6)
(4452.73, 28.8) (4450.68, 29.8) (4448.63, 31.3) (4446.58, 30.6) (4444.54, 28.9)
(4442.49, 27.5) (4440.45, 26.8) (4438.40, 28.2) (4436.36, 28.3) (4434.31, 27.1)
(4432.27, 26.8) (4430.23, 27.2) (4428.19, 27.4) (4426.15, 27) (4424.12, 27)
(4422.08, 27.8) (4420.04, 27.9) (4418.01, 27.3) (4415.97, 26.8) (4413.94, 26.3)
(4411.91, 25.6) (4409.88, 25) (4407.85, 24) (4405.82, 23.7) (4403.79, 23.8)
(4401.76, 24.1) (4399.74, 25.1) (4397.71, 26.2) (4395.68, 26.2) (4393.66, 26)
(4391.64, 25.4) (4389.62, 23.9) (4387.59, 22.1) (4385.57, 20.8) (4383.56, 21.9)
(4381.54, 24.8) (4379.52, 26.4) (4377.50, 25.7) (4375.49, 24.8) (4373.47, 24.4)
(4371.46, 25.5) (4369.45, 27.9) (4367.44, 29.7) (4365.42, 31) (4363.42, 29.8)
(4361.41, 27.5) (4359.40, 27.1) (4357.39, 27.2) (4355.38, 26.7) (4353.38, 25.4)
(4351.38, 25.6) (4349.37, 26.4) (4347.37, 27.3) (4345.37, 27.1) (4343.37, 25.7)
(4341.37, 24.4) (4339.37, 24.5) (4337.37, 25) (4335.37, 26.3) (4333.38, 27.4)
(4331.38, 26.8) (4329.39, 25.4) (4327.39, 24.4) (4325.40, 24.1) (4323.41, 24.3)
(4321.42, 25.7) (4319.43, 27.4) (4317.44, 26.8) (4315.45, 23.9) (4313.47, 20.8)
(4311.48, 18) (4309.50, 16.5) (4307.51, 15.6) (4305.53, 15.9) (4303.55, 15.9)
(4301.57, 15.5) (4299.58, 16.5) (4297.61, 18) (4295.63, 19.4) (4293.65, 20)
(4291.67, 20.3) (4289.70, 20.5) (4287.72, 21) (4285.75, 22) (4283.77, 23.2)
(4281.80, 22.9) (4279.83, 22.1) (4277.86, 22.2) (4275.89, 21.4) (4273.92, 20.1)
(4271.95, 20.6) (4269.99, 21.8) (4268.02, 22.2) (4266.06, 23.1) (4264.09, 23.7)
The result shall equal -1.33 angstrom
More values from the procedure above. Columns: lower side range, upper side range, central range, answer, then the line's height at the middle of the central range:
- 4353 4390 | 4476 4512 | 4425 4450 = 1.3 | 29.6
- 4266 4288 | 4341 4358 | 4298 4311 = 4.1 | 23.5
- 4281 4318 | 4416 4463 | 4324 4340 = -3.0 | 21.4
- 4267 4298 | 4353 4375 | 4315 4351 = -1.0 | 25.1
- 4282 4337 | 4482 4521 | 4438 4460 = 1.1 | 29.7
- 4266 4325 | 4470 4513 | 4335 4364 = -2.8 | 24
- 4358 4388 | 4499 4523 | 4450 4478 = 2.0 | 31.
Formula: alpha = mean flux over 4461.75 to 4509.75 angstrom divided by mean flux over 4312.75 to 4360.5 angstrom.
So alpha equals 1.23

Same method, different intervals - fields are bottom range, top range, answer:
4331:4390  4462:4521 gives 1.23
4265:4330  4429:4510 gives 1.43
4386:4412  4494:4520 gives 1.35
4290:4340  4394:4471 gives 1.24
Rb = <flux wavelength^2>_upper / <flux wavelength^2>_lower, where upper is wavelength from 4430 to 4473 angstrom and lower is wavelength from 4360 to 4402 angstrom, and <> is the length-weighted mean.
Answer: 1.13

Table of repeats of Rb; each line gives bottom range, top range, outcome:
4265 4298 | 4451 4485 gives 1.50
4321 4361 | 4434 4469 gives 1.14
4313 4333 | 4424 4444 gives 1.15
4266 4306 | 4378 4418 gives 1.29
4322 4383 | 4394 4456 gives 1.06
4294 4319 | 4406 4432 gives 1.48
